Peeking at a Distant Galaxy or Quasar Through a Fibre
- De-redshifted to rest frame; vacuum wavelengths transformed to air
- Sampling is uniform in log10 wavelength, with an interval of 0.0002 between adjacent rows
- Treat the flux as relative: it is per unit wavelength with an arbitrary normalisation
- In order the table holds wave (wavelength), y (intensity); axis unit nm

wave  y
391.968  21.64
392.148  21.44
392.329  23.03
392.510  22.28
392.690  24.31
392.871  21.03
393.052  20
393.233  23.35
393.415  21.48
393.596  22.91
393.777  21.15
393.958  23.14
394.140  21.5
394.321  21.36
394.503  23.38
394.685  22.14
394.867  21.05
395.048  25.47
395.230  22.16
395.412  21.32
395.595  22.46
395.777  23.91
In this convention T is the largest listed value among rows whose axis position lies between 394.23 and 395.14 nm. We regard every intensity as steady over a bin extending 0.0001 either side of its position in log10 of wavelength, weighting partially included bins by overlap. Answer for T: 25.47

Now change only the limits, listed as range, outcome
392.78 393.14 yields 21.03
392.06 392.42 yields 23.03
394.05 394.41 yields 21.5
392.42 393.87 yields 24.31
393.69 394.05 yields 23.14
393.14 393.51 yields 23.35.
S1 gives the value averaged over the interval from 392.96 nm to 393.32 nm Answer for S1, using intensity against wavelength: 21.7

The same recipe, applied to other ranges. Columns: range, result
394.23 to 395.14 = 22.7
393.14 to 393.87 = 22.2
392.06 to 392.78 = 22.8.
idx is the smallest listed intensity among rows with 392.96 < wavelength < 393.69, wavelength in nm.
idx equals 20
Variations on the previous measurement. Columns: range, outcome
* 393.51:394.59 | 21.15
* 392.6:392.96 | 21.03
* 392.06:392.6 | 21.44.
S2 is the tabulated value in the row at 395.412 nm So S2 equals 21.32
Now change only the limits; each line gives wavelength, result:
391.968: 21.64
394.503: 23.38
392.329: 23.03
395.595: 22.46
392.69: 24.31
